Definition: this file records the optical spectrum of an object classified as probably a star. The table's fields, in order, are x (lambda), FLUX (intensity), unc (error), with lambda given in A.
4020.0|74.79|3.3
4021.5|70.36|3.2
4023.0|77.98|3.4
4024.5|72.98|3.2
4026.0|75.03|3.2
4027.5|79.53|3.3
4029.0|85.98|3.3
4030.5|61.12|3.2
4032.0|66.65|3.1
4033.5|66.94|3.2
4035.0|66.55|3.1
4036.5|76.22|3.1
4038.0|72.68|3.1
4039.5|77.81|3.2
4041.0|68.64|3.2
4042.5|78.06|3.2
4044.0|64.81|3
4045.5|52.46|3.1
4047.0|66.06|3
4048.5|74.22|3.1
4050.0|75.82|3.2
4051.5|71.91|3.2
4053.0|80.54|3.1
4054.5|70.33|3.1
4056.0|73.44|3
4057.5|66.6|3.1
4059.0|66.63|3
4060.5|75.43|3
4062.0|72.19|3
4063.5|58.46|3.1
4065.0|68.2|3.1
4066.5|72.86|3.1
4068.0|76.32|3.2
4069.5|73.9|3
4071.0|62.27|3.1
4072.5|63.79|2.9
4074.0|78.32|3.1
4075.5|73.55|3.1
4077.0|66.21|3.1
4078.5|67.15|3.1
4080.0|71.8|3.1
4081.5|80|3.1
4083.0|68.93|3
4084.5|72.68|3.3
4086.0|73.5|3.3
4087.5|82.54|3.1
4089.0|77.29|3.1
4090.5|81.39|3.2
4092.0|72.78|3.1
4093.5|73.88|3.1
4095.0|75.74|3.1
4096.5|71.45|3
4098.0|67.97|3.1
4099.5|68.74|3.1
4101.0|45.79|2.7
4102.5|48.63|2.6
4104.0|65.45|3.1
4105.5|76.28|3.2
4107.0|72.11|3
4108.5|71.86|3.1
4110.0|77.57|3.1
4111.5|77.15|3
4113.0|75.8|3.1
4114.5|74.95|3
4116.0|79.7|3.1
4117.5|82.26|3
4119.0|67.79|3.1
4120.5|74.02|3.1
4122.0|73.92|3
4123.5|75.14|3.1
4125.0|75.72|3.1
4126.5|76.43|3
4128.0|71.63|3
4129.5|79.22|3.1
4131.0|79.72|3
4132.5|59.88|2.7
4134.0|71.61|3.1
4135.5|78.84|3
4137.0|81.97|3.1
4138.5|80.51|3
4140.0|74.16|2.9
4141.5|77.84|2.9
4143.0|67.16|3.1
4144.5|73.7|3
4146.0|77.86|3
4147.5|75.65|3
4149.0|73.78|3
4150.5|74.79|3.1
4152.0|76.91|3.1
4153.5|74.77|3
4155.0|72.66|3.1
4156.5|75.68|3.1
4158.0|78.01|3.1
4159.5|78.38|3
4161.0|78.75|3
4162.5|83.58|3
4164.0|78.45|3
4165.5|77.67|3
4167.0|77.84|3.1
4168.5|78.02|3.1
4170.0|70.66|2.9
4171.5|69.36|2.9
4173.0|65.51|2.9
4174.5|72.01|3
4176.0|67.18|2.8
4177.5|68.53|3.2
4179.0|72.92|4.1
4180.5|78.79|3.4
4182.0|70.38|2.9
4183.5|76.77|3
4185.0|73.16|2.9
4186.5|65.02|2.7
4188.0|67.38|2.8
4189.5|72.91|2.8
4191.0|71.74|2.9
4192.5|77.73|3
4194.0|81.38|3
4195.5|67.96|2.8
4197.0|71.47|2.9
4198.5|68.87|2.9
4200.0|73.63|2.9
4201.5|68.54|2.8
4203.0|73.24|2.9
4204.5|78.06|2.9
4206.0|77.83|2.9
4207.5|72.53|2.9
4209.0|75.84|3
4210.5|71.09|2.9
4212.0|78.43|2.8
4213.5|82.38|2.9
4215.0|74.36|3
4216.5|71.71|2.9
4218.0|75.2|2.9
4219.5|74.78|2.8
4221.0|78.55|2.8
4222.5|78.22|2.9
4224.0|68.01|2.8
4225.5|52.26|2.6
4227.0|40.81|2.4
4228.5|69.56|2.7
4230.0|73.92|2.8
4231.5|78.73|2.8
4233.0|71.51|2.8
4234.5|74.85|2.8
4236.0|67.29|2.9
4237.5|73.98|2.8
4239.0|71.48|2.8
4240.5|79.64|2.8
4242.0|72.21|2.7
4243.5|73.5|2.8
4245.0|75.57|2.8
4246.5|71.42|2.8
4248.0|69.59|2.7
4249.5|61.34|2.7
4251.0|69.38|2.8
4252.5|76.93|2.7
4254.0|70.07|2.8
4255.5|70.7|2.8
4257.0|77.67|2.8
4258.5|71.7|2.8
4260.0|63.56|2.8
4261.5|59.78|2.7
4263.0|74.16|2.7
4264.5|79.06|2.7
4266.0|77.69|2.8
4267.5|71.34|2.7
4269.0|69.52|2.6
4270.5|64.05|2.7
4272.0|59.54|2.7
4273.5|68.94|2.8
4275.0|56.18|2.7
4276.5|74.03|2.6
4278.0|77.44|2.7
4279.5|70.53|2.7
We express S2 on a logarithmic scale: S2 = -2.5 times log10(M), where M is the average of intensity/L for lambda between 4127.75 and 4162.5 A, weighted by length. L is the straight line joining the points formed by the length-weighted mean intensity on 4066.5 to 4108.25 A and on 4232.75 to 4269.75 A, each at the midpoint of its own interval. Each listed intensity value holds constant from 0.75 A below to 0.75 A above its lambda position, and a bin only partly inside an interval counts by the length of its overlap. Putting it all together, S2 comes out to -0.067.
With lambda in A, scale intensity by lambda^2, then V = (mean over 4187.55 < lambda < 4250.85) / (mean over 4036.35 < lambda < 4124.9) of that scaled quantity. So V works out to 1.08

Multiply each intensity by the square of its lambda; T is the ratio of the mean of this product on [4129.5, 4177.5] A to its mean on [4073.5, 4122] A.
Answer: 1.1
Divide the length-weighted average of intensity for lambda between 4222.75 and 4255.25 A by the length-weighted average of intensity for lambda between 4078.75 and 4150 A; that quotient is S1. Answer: 0.95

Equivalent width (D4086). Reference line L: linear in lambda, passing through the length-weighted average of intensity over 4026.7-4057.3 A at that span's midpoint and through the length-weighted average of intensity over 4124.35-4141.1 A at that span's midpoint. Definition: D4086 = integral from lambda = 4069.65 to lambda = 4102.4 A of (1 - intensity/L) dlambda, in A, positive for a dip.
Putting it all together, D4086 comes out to 1.1 A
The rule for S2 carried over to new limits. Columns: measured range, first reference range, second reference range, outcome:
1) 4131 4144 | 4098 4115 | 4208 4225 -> -0.06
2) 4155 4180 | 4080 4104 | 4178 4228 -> -0.04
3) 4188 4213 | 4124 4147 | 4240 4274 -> -0.01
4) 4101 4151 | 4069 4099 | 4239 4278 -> -0.02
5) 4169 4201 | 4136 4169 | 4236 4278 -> 0.05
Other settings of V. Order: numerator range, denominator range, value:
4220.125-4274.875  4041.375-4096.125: 1.06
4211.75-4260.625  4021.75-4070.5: 1.10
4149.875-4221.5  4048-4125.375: 1.08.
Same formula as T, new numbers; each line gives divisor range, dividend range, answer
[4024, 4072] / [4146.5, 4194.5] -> 1.11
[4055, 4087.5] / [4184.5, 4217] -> 1.10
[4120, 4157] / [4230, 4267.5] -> 1.02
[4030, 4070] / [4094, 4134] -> 1.05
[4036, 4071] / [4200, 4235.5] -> 1.10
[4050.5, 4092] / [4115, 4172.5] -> 1.09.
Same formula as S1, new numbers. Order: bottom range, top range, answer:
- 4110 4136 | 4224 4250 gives 0.92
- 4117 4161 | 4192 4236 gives 0.96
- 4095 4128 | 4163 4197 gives 1.02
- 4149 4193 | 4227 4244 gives 0.97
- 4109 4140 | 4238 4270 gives 0.95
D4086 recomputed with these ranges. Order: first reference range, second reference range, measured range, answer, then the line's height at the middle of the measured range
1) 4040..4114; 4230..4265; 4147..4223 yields -2.9 A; 71.5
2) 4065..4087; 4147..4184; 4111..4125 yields -0.5 A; 73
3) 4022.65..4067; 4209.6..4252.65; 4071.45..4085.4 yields 0.0 A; 71.2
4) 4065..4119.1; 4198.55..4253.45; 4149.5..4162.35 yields -0.8 A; 72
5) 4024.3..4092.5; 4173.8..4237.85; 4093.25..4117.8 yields 0.4 A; 71.8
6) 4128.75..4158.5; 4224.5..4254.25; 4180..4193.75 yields 0.0 A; 72.7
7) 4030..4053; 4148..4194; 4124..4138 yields -0.4 A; 72.8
